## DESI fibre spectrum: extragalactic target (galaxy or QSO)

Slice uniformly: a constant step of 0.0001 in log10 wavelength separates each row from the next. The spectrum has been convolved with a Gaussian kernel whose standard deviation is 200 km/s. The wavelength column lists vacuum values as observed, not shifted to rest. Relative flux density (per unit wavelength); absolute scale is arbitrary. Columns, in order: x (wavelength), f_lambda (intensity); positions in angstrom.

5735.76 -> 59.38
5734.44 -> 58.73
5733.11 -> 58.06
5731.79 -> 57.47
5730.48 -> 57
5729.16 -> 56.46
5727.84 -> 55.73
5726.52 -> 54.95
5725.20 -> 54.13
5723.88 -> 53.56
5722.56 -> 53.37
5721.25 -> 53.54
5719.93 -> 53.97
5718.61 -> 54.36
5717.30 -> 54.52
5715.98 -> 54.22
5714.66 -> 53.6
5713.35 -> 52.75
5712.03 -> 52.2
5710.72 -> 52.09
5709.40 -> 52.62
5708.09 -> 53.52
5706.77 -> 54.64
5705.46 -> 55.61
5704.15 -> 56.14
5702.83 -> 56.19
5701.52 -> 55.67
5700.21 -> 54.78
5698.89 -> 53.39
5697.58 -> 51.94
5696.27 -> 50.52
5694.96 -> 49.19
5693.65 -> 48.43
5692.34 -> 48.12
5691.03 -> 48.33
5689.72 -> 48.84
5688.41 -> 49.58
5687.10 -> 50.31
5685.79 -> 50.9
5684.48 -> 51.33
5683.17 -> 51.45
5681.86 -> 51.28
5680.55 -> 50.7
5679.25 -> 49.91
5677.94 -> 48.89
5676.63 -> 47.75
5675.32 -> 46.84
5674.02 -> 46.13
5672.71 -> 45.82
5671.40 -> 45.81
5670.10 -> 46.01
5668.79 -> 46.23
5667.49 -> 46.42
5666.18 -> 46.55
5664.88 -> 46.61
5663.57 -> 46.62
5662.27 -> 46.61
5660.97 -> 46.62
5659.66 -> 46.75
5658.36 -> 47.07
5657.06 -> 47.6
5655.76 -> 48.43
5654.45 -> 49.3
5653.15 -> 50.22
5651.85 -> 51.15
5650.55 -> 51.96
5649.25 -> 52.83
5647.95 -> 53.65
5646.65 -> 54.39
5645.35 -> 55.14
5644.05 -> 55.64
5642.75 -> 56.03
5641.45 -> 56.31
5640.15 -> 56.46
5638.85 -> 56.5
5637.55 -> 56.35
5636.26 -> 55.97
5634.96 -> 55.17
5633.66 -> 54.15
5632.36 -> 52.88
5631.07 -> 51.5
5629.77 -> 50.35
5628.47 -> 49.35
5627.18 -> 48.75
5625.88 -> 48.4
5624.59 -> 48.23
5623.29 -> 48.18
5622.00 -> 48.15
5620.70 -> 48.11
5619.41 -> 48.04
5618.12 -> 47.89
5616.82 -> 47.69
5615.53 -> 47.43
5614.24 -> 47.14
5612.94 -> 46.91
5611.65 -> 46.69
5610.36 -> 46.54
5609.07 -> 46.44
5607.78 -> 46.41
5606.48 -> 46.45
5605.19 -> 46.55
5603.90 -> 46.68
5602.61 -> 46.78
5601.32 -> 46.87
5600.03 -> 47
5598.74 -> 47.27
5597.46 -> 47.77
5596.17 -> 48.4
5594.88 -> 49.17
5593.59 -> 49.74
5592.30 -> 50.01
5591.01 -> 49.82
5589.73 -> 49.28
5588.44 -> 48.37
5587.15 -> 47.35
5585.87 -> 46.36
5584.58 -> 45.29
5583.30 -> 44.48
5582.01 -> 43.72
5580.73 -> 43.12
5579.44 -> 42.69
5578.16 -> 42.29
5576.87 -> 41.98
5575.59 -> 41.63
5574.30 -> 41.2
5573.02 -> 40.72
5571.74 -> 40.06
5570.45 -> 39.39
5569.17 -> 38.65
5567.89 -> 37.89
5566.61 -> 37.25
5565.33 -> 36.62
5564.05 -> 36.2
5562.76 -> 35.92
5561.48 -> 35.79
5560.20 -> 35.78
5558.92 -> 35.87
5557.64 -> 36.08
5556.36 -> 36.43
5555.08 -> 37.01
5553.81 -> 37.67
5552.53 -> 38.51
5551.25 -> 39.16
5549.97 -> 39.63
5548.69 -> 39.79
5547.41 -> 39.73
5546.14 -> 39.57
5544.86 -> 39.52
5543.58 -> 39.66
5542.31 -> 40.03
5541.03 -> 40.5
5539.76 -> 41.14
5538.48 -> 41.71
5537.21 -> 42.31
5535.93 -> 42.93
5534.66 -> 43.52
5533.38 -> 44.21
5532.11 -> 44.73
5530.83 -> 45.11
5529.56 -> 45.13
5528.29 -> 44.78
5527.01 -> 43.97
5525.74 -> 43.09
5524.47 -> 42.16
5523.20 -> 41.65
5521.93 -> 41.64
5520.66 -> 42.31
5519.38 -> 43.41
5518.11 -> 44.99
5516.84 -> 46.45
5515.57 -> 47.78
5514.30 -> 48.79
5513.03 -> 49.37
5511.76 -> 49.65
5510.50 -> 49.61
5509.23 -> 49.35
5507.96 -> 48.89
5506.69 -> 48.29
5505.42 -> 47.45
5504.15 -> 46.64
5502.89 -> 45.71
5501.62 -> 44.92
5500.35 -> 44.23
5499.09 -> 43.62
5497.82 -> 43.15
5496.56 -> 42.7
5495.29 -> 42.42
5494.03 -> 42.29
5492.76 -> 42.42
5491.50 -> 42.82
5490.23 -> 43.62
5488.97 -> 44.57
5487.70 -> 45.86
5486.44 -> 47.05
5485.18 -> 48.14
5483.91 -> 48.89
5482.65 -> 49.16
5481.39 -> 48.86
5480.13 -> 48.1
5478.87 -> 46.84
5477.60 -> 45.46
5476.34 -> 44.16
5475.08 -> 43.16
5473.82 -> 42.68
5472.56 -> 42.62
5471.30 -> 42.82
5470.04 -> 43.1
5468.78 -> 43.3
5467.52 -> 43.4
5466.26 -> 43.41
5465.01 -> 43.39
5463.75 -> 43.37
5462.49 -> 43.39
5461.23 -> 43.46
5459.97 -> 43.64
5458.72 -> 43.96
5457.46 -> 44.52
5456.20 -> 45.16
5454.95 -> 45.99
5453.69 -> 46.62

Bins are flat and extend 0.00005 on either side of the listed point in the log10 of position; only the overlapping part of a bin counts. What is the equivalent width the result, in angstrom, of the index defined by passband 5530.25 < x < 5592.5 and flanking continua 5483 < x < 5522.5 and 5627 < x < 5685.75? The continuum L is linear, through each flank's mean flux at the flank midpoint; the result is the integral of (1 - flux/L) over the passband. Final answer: 8.5 angstrom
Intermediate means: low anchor 45.7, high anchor 50.5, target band 41.1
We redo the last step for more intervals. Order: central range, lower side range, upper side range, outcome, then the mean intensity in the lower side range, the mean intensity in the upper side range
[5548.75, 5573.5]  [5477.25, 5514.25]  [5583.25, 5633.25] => 5.0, 46.3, 48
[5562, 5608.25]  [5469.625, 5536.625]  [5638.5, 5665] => 4.2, 45.2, 51.3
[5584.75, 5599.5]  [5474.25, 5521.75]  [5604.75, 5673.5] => 0.0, 45.9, 49.7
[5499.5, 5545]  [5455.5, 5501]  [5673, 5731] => 1.3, 44.4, 52.2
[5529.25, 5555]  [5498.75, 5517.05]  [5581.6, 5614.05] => 3.4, 47.5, 47.2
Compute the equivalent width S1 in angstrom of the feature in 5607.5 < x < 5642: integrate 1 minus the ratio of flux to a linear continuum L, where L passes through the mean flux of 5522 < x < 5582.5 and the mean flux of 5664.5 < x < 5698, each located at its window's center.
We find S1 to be -4.0 angstrom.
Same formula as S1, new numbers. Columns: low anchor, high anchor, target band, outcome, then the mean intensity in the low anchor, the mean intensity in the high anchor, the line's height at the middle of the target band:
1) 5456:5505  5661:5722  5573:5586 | 1.20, 44.5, 50.6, 47.4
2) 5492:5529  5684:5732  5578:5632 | 1.74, 45.2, 53.1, 49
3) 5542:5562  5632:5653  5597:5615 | 0.42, 38.1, 54.6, 47.9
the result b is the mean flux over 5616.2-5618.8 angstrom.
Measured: 47.7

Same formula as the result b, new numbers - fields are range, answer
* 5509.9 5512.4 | 49.8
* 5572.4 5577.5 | 41.4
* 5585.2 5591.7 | 48.2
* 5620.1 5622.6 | 48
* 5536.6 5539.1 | 42.1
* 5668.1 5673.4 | 46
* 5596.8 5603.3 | 47.2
